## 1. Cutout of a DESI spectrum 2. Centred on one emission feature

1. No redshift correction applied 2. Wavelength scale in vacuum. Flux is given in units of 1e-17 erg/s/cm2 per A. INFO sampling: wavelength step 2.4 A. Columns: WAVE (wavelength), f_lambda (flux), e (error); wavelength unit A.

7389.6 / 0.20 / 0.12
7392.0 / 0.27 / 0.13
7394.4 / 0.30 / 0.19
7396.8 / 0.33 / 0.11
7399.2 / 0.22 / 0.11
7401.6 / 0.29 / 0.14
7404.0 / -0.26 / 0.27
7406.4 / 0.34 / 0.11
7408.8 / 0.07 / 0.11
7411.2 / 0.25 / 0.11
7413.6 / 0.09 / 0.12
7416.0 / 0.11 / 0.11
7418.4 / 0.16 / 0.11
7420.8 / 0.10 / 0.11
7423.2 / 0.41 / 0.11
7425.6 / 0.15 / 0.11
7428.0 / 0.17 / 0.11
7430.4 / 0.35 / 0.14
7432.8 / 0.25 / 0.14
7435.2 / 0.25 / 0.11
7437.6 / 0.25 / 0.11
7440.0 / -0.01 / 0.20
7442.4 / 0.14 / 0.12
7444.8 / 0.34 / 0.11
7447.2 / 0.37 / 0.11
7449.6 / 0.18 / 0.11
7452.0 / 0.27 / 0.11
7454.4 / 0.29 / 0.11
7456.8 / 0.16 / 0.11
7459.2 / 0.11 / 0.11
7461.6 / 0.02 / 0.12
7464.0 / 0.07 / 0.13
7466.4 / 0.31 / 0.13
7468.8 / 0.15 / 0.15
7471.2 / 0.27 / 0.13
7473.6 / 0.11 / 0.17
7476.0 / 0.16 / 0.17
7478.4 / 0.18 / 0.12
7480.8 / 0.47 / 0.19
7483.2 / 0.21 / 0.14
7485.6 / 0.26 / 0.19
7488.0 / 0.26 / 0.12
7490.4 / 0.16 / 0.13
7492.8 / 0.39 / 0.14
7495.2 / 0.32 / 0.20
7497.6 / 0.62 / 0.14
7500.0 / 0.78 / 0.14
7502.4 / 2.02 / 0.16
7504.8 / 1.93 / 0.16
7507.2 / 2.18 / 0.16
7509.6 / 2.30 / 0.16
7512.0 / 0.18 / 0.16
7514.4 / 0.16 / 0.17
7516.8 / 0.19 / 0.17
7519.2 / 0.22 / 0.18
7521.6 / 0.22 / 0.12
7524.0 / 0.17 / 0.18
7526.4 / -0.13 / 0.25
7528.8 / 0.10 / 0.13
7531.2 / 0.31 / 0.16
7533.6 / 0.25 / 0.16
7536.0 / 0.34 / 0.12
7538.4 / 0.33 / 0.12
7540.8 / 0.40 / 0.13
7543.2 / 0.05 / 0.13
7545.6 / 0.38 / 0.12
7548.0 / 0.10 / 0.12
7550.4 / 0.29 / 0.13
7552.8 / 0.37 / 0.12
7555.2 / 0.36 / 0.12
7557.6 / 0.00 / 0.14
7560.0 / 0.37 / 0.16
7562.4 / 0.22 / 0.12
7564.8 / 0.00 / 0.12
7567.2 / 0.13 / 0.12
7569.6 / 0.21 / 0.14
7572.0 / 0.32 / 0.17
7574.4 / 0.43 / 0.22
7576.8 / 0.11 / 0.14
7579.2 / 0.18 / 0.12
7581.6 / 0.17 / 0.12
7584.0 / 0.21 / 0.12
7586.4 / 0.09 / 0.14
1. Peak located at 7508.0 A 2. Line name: [O II] 3727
